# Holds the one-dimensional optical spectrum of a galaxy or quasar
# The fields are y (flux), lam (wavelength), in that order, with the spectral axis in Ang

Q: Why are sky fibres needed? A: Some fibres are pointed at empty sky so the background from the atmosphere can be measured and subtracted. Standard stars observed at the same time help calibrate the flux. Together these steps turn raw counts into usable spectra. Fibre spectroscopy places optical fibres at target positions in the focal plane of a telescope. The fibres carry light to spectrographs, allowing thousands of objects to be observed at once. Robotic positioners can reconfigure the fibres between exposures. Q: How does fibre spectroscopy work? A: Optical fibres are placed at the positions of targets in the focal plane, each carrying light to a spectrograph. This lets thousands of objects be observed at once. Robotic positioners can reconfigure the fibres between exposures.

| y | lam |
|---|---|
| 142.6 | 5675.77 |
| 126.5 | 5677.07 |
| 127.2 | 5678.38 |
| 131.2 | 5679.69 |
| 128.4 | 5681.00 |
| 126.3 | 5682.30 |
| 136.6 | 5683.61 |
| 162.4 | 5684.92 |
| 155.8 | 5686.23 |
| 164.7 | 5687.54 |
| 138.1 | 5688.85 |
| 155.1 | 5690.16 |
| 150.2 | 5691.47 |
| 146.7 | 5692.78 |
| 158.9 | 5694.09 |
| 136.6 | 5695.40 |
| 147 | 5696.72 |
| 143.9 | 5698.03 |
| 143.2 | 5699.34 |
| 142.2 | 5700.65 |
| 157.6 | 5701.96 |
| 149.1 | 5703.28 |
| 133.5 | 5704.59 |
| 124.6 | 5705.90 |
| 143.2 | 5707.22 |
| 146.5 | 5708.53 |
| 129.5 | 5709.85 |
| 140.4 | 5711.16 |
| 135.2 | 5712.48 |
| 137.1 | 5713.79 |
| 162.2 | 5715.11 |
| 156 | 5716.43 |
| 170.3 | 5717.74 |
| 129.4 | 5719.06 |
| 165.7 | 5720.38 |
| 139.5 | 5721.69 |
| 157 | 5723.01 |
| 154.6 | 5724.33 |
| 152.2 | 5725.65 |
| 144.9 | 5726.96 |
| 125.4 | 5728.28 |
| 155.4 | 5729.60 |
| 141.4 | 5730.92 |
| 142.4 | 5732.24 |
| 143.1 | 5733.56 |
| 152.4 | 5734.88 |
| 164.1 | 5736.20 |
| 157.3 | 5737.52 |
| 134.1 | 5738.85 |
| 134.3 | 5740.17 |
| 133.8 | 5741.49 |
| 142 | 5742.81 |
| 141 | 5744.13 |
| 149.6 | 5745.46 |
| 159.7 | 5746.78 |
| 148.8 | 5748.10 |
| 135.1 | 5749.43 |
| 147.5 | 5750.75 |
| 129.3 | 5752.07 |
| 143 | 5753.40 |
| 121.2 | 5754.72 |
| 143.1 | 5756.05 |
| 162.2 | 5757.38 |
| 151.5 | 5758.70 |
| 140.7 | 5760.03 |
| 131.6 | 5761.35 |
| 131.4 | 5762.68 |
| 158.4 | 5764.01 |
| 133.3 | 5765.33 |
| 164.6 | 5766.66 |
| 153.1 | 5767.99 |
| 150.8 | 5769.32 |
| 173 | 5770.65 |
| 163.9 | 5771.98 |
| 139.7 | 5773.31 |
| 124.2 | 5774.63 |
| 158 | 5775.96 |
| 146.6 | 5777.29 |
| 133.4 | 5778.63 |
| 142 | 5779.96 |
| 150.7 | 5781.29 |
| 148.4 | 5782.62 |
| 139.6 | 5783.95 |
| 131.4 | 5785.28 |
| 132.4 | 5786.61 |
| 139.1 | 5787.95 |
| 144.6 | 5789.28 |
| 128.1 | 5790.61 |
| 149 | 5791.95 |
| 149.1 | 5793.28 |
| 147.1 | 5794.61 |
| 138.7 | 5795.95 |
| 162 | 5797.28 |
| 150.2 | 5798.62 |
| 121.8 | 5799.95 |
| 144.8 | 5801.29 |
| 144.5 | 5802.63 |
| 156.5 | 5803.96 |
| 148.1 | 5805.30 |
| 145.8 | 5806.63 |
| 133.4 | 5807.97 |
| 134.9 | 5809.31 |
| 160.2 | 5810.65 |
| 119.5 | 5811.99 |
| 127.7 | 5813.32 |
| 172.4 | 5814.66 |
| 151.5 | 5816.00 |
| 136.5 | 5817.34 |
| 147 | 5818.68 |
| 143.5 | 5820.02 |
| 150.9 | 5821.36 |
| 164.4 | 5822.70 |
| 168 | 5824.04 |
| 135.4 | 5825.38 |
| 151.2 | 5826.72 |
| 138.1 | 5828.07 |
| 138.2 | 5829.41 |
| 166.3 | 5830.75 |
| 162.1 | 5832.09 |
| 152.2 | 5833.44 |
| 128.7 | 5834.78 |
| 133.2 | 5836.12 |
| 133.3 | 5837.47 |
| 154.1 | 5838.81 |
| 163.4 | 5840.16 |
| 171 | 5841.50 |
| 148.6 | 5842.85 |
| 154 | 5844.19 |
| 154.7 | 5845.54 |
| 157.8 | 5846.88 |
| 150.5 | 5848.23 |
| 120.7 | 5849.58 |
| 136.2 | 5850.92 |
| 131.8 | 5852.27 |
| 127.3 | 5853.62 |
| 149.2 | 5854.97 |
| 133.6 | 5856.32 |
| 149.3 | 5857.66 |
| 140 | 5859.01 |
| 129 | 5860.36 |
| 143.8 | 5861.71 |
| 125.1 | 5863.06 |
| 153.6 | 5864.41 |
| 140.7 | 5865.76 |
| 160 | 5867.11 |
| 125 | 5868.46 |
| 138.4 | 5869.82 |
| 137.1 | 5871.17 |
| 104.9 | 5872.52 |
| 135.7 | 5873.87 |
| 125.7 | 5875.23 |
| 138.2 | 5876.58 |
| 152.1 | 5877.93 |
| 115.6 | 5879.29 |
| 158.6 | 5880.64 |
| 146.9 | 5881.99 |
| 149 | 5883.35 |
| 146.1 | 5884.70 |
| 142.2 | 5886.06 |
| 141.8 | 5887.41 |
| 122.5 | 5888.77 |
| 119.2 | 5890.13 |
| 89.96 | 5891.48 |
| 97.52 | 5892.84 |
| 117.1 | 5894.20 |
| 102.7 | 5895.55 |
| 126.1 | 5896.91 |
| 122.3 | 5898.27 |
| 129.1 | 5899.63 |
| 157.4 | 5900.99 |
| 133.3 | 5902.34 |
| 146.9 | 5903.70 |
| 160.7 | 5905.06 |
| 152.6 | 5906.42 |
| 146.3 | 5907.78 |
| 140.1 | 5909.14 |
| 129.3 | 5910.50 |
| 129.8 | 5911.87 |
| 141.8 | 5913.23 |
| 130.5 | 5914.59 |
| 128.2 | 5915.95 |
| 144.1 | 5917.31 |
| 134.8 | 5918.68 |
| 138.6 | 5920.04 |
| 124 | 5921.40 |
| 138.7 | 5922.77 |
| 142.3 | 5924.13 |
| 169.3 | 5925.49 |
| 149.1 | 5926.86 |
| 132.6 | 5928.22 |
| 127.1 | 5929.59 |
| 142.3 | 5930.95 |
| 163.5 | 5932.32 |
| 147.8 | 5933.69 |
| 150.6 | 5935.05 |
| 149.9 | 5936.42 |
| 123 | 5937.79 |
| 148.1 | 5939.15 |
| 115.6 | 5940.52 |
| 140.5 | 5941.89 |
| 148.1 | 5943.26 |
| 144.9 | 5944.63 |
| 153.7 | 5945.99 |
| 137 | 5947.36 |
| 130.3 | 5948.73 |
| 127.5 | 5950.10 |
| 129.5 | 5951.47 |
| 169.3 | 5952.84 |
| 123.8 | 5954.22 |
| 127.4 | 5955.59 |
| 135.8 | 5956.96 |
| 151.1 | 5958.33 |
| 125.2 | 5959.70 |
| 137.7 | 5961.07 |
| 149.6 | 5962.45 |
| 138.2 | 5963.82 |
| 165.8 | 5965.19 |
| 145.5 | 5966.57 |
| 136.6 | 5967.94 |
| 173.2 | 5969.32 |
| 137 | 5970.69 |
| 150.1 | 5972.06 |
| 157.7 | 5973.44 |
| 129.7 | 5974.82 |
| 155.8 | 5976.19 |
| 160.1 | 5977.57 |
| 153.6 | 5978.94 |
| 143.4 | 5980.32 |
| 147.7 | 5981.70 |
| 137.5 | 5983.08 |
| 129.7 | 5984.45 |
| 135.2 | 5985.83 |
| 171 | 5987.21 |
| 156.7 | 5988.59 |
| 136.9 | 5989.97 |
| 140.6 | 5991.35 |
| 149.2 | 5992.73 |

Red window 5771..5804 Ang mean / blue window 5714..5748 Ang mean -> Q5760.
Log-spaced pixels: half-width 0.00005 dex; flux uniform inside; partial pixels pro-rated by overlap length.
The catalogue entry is 0.97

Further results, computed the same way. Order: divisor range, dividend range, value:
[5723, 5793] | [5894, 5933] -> 0.96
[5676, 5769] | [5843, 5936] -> 0.95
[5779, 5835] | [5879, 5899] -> 0.87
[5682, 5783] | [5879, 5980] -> 0.95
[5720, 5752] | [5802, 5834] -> 1.01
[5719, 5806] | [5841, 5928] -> 0.95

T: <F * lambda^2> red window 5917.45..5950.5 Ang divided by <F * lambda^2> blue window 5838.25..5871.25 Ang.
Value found 1.0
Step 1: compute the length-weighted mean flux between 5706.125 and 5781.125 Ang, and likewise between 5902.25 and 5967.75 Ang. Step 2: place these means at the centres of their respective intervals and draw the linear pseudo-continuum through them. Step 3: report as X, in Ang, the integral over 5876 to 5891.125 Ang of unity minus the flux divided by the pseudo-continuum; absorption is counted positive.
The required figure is 0.4 Ang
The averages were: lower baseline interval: 146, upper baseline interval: 141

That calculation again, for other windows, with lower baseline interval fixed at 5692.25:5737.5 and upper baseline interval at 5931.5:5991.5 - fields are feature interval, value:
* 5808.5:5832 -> -0.4 Ang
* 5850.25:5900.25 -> 4.2 Ang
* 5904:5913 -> 0.1 Ang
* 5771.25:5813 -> 0.8 Ang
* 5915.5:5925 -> 0.5 Ang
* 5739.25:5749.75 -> 0.2 Ang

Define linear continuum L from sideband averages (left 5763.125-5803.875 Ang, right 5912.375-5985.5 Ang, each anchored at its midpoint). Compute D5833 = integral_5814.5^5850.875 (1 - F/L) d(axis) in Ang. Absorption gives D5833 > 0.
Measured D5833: -1.2 Ang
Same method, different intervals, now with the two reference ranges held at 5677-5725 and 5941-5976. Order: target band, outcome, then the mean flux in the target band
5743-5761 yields 0.1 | 144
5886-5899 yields 2.4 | 117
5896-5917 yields 0.7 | 138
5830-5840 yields -0.3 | 148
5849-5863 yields 0.8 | 136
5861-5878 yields 0.8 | 136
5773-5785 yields 0.2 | 142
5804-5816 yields 0.0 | 144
